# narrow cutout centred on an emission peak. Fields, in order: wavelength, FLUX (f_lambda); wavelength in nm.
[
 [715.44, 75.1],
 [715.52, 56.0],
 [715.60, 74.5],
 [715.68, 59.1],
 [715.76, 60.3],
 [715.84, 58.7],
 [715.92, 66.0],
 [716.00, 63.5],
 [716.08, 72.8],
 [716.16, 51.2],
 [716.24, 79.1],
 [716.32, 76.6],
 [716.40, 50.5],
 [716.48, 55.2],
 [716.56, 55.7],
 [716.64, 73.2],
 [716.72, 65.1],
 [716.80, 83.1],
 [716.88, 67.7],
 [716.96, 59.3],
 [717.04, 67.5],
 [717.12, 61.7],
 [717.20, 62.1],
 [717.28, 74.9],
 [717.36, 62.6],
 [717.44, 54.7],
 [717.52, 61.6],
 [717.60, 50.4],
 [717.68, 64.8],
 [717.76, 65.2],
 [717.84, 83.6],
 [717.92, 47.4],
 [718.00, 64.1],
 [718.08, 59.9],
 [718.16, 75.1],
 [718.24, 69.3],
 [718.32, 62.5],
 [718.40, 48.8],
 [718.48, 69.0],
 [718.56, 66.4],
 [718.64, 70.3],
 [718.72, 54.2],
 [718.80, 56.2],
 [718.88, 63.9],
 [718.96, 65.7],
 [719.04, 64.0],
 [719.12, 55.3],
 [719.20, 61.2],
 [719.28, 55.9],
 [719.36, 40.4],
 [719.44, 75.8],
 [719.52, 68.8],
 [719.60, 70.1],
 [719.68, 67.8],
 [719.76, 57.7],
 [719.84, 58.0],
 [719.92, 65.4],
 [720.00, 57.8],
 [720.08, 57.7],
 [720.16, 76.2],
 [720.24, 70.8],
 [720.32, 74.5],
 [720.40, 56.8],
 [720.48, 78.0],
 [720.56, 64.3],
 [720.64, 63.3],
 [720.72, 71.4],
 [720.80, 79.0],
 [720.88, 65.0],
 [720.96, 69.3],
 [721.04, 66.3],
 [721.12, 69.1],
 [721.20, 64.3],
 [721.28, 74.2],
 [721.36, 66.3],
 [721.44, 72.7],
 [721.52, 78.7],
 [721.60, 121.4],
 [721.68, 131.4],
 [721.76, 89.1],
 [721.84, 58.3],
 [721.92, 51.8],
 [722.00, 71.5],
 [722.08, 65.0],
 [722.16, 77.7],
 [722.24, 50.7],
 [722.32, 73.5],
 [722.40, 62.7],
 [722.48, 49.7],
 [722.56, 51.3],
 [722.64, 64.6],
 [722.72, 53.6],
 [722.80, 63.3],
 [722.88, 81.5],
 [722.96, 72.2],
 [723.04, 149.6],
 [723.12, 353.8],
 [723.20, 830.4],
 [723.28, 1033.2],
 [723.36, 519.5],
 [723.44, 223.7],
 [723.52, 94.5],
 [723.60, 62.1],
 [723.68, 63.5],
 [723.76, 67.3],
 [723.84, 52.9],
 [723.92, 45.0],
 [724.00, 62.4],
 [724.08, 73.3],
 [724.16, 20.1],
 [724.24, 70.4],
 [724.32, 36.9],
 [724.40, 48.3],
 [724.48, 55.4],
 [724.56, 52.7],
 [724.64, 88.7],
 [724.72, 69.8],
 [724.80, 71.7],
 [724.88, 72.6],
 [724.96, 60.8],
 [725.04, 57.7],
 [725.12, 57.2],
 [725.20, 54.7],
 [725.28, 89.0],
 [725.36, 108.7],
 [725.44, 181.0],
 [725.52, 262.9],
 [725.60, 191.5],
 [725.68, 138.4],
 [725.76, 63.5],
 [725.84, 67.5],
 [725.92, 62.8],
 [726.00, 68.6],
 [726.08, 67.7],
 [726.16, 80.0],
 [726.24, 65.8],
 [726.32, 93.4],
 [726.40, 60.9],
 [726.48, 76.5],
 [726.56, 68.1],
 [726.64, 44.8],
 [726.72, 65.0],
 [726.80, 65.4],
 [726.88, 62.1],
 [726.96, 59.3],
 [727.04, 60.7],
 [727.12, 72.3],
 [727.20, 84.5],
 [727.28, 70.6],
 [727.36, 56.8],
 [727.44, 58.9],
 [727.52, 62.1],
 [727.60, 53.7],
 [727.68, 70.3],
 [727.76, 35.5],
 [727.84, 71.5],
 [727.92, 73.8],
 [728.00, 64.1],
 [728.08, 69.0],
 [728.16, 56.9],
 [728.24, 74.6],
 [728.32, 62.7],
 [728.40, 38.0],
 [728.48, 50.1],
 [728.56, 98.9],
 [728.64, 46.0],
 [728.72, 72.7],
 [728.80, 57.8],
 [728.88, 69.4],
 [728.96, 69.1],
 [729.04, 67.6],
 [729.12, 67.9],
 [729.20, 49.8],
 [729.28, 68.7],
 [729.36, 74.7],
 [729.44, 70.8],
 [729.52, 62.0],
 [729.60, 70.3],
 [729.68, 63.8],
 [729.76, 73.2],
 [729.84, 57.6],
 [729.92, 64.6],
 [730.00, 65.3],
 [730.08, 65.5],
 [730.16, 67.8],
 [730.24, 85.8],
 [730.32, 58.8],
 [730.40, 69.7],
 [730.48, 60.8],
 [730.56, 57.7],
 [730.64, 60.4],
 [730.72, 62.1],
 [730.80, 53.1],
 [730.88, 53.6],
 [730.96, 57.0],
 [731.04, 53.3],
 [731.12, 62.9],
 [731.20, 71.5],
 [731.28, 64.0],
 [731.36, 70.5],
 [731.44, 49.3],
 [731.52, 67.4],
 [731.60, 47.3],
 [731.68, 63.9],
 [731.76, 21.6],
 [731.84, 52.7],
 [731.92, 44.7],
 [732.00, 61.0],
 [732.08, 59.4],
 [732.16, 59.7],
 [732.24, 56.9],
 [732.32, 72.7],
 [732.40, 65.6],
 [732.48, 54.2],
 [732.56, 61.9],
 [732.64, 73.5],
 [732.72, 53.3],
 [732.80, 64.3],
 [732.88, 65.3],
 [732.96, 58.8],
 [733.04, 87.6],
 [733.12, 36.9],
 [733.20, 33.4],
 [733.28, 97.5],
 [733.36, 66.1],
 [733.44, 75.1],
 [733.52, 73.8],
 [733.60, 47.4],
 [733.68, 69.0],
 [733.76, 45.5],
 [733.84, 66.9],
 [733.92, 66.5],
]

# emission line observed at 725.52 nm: [N II]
